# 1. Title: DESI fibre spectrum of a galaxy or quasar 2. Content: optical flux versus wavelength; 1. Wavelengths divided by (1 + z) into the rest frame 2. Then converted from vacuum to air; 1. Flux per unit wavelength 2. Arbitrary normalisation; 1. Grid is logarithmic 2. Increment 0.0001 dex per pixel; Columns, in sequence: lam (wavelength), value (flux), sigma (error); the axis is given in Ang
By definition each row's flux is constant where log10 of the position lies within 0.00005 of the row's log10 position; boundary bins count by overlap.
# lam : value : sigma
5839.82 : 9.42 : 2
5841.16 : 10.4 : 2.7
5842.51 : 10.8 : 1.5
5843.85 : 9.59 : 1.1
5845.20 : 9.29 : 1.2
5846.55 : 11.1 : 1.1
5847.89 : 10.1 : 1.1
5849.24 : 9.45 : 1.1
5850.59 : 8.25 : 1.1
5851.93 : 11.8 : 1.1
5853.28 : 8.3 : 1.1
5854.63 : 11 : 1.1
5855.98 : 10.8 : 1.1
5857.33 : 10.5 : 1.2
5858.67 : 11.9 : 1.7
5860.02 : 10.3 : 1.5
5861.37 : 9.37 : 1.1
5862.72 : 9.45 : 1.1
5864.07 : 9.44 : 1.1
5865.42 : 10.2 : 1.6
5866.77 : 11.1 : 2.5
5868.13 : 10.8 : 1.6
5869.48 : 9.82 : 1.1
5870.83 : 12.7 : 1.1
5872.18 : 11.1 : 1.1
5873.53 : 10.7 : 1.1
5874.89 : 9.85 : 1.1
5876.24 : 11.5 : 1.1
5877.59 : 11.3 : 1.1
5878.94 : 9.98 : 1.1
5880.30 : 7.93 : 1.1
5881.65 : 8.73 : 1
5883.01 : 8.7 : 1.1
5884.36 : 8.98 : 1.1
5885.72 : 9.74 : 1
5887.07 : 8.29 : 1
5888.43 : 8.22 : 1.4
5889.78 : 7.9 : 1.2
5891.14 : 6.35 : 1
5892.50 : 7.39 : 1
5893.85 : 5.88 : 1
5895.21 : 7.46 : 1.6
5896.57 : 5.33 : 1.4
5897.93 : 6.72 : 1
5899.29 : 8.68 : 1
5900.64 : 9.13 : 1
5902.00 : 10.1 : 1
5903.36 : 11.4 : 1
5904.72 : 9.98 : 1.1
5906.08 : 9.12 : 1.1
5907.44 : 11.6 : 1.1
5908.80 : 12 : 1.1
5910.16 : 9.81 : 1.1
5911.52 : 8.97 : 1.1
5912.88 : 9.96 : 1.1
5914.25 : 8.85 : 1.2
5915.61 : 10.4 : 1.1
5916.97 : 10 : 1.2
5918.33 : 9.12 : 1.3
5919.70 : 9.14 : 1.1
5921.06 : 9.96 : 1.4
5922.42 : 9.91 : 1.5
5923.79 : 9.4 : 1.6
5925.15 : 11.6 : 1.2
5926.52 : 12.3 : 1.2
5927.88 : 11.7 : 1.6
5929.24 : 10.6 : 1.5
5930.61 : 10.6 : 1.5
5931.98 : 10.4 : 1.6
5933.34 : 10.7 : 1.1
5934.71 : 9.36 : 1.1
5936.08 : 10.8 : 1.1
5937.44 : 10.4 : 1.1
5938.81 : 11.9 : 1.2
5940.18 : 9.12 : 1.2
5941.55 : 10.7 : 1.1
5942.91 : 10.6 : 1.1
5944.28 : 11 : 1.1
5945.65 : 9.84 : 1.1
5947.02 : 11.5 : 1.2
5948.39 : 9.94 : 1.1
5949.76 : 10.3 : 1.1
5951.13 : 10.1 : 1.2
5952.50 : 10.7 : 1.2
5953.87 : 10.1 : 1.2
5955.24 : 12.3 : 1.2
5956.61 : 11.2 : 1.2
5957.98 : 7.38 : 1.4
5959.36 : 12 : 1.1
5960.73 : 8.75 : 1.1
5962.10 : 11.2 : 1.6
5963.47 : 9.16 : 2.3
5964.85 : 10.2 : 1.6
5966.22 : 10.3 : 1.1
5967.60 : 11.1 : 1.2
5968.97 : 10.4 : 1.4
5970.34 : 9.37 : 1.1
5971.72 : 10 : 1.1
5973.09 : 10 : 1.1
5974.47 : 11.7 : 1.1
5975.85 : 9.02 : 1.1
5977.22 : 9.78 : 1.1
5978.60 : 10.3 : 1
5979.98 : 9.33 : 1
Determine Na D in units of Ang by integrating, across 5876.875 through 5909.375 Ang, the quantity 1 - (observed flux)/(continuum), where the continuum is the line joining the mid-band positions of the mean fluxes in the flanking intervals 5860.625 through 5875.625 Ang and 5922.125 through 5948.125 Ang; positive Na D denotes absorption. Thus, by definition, 5.3 Ang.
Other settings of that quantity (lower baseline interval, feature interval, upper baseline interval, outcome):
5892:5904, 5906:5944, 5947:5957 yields -4.1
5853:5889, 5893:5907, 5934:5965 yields 2.4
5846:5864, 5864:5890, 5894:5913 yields -0.4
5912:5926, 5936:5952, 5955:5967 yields -0.7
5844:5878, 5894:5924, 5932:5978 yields 2.9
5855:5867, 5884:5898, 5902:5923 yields 3.7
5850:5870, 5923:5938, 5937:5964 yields -0.5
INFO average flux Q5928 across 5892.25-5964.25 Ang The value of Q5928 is 9.95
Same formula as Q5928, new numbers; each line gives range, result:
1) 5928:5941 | 10.5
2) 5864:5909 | 9.33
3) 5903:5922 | 10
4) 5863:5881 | 10.5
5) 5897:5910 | 9.77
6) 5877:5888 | 9.16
